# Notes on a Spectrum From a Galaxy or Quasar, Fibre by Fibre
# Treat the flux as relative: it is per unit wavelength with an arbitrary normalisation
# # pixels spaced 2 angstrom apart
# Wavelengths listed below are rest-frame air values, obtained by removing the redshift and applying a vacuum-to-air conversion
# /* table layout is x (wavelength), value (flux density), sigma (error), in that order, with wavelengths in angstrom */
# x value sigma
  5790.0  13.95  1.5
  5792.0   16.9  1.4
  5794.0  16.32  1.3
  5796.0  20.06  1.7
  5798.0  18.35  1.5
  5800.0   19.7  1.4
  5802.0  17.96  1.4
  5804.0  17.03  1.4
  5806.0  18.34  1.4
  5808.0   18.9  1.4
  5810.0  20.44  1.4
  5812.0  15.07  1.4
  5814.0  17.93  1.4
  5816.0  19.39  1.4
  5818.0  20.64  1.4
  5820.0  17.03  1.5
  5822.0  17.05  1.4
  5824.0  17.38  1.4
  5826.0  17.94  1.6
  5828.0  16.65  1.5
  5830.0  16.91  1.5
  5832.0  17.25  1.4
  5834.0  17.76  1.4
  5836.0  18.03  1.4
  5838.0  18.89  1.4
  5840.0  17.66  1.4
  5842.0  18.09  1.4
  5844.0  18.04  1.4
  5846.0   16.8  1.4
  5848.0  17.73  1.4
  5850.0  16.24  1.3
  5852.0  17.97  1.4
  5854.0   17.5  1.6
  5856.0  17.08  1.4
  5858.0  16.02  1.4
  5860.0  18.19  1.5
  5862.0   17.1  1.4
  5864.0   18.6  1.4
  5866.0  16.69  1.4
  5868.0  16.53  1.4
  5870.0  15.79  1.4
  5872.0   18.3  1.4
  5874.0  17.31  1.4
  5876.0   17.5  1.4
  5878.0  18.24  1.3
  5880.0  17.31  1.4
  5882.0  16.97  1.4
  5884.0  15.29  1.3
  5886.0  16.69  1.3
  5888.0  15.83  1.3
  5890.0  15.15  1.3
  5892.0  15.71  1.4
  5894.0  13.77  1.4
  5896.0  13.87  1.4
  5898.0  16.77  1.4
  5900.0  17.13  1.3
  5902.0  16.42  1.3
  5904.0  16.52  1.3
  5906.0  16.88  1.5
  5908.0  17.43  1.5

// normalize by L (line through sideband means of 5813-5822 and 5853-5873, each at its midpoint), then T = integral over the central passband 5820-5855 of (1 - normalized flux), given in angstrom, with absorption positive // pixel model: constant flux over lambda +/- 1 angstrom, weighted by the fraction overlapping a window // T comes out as 0.9 angstrom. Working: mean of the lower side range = 18.6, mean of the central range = 17.5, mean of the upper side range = 17.2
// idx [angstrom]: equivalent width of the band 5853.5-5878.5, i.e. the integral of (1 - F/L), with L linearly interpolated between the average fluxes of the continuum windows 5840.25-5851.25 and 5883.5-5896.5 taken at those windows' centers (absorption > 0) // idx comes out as -1.3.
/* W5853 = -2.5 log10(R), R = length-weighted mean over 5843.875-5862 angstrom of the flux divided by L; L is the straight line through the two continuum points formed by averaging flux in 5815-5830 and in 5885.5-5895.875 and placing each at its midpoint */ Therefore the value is -0.03 mag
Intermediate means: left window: 17.9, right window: 15.2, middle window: 17.2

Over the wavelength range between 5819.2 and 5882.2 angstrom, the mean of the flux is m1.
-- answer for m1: 17.4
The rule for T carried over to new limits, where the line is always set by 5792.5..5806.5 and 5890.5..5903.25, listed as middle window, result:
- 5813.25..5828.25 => -0.4 angstrom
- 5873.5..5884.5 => -0.7 angstrom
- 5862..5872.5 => -0.5 angstrom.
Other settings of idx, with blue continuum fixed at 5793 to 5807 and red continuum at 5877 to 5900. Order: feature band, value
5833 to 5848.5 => -0.59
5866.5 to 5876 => -0.33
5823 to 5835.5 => 0.12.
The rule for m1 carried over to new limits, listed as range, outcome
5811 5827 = 17.8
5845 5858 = 17.1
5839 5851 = 17.4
